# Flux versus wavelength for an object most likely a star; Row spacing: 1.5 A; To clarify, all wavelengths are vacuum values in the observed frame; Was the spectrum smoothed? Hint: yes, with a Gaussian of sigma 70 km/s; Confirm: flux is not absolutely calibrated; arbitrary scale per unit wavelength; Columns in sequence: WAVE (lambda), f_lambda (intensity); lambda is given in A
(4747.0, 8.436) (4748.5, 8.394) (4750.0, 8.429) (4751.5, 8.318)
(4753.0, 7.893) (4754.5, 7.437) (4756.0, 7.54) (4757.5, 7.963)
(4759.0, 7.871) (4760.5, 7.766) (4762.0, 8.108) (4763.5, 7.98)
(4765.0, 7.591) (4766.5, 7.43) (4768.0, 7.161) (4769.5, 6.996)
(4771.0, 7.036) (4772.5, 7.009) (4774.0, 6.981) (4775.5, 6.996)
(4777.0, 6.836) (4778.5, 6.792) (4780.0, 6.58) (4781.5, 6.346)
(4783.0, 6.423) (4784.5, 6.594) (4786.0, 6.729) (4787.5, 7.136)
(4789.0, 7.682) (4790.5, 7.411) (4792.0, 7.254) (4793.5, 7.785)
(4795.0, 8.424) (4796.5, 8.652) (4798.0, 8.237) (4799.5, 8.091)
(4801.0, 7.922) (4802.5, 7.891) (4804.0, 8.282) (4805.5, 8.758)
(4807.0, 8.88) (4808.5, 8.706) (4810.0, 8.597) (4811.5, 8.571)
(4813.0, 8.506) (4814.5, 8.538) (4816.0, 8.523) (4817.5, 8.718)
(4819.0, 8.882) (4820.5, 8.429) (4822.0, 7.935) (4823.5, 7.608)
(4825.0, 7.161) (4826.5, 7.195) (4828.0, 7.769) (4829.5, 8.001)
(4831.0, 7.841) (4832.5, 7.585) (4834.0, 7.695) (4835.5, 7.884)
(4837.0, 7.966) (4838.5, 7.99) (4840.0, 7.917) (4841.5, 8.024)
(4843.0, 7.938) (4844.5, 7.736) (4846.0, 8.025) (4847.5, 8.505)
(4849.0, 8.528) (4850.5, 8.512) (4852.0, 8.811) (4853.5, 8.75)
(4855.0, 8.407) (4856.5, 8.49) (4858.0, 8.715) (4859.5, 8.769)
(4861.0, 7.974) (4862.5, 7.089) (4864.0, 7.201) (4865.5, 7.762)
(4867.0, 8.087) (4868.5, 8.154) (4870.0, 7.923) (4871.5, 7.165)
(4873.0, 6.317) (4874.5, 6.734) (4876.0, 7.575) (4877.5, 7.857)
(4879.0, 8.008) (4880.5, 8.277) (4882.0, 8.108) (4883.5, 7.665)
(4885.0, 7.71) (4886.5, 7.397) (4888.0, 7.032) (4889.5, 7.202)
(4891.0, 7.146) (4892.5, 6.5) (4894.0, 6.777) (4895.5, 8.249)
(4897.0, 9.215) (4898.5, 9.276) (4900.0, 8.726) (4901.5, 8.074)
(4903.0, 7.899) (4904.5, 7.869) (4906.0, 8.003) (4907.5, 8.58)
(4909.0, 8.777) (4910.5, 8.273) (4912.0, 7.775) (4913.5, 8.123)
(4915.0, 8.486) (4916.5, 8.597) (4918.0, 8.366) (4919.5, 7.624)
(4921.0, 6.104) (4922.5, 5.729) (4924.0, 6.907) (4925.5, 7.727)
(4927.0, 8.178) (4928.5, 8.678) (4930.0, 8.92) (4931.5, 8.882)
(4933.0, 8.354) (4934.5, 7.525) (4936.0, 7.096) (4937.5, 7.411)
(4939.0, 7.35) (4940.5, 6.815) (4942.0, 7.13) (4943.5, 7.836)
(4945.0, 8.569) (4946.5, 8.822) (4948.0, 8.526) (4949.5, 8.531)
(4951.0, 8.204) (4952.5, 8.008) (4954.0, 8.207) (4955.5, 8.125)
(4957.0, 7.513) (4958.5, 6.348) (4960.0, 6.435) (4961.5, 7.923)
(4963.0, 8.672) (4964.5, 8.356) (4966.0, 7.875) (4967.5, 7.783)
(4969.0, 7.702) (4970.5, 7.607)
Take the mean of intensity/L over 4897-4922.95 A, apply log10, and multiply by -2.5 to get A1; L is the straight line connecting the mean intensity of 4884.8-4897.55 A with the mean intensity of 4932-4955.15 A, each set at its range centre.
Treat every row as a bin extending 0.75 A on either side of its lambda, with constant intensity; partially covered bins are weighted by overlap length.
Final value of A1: -0.067 mag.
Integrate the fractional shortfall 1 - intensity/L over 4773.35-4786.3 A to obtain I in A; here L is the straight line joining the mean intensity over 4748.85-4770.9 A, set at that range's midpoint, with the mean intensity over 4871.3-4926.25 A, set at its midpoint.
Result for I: 1.7 A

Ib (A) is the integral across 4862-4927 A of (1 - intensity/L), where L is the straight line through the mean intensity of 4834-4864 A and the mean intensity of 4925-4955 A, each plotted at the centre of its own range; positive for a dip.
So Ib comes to 3.03 A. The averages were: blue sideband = 8.17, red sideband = 8.04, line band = 7.73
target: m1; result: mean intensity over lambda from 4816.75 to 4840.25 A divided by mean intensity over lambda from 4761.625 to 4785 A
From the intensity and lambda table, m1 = 1.12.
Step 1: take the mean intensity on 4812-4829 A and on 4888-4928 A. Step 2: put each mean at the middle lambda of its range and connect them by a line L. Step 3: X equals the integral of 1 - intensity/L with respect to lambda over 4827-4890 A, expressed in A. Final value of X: 0.9 A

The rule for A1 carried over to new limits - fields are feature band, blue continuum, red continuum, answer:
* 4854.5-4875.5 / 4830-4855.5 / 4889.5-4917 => 0.048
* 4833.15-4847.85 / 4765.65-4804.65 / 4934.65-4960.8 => -0.070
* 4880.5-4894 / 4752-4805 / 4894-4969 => 0.064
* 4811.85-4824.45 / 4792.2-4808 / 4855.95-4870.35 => -0.025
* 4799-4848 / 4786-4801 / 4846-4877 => -0.033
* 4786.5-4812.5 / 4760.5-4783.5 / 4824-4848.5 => -0.098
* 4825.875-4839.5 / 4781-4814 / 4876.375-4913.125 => 0.016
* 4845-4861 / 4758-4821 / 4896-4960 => -0.089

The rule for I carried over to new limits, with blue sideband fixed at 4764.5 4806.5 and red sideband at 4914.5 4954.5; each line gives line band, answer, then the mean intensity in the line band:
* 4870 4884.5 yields 0.3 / 7.55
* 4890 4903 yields -0.4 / 7.97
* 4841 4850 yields -0.7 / 8.14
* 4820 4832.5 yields -0.3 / 7.72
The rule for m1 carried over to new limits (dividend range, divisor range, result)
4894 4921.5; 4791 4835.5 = 1.01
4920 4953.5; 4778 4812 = 1.01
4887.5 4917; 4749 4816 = 1.04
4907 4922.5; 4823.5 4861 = 0.98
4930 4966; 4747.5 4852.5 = 1.01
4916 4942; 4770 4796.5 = 1.08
